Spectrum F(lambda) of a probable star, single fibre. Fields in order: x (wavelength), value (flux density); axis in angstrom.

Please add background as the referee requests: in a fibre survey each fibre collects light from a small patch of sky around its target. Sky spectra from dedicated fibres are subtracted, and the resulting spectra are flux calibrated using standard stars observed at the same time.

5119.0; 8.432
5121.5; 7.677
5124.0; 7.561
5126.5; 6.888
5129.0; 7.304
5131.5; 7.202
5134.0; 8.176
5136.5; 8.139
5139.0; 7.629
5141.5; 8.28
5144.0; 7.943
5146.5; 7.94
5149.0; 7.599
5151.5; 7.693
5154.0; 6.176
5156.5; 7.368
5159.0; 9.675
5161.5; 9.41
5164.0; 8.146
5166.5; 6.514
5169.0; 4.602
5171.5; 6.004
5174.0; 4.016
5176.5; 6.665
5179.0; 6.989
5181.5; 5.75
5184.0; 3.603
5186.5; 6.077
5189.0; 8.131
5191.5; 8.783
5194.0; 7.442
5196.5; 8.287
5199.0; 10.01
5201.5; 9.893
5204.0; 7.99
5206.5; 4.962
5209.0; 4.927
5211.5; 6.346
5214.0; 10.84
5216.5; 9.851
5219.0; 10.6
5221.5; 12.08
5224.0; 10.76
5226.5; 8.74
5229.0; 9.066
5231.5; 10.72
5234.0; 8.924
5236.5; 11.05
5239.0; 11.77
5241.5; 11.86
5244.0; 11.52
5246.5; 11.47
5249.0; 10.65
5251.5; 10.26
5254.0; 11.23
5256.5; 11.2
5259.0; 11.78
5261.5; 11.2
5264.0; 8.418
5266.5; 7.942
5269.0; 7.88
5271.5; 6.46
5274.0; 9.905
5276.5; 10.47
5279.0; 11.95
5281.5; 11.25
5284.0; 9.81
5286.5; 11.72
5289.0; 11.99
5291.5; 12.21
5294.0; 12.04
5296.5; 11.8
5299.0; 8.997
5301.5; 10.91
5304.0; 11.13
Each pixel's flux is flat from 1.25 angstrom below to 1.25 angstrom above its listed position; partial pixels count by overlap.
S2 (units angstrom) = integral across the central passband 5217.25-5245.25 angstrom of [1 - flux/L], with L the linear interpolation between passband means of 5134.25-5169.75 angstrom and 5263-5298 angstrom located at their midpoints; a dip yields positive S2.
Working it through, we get -4.0 angstrom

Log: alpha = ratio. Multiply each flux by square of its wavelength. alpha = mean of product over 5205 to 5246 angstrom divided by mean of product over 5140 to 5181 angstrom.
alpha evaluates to 1.4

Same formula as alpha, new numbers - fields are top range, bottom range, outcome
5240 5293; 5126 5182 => 1.52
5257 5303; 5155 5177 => 1.57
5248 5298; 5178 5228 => 1.33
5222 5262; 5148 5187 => 1.67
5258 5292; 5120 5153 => 1.39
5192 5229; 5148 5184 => 1.32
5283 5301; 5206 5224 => 1.31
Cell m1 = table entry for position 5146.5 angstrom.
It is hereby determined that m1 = 7.94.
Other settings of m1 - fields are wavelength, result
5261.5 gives 11.2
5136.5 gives 8.139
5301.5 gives 10.91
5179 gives 6.989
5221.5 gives 12.08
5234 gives 8.924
